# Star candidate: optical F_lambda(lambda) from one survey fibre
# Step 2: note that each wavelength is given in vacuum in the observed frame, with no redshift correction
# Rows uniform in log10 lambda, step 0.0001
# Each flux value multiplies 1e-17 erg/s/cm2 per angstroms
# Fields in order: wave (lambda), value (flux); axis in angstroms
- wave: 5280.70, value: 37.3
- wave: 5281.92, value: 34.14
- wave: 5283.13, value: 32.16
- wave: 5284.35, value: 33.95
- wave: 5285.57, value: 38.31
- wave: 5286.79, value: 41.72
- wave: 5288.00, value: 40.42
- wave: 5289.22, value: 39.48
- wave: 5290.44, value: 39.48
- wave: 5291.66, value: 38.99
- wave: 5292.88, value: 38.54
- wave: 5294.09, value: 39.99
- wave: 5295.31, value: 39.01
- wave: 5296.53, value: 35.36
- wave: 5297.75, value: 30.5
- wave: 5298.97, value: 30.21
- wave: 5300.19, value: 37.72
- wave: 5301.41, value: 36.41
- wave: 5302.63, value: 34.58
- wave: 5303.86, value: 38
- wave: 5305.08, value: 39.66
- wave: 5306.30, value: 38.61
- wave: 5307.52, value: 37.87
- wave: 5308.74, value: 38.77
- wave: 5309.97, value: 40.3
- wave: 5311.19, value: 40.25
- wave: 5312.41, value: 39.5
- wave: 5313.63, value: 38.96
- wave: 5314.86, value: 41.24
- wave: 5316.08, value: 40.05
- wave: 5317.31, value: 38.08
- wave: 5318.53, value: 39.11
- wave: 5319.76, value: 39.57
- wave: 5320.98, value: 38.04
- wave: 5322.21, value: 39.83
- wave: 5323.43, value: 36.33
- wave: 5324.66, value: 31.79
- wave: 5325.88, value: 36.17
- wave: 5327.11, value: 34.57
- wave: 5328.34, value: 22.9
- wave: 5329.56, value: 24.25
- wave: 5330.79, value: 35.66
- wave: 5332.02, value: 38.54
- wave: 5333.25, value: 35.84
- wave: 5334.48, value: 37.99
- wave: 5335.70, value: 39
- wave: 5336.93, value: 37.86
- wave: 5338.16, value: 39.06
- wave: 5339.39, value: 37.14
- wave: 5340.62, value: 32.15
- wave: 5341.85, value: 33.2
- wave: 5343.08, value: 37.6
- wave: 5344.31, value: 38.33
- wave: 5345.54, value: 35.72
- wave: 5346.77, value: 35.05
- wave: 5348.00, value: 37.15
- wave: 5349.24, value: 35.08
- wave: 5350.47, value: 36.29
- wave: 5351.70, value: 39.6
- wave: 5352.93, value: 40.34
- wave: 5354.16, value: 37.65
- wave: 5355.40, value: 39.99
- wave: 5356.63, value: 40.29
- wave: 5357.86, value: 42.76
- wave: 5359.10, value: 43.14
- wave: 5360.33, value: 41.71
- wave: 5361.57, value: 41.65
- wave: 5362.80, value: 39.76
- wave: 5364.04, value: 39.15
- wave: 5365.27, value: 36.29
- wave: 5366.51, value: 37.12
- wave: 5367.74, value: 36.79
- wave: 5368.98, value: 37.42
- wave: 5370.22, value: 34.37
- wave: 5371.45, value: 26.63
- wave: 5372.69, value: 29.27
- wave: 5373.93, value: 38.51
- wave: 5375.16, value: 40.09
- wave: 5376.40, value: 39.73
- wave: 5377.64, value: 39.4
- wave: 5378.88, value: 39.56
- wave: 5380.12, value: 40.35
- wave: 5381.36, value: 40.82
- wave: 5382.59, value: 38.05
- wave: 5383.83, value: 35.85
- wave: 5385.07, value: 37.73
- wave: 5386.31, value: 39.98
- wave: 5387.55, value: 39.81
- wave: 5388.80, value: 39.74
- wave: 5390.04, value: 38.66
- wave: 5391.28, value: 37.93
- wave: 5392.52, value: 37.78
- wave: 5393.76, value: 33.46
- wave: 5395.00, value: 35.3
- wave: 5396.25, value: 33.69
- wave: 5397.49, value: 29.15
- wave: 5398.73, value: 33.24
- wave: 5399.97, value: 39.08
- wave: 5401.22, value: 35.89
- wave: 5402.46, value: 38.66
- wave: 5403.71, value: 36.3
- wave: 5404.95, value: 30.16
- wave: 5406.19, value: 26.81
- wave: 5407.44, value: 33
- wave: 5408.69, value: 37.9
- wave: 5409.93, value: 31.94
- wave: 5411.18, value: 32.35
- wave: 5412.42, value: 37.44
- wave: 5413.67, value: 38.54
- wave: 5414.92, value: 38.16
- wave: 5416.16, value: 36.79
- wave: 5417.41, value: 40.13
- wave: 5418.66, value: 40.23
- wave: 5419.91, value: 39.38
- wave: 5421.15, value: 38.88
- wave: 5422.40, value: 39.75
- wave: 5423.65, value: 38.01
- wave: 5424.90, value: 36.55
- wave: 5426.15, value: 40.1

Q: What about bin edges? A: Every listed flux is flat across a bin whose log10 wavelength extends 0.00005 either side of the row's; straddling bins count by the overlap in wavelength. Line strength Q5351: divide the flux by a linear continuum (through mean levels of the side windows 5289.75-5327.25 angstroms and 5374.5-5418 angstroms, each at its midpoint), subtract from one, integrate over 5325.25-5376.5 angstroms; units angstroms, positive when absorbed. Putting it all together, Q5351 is 0.7 angstroms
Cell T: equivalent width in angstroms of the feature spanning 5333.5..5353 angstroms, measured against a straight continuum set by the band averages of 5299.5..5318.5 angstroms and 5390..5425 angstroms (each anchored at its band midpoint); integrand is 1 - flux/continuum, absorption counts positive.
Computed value 0.4 angstroms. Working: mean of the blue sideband 38.6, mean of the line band 36.9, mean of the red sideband 36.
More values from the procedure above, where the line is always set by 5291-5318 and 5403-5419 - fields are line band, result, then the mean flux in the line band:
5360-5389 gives -1.3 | 37.8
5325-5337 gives 1.0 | 34.1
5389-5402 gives 0.0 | 35.6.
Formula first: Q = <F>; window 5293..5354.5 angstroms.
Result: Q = 36.8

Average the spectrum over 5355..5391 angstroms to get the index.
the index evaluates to 38.4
